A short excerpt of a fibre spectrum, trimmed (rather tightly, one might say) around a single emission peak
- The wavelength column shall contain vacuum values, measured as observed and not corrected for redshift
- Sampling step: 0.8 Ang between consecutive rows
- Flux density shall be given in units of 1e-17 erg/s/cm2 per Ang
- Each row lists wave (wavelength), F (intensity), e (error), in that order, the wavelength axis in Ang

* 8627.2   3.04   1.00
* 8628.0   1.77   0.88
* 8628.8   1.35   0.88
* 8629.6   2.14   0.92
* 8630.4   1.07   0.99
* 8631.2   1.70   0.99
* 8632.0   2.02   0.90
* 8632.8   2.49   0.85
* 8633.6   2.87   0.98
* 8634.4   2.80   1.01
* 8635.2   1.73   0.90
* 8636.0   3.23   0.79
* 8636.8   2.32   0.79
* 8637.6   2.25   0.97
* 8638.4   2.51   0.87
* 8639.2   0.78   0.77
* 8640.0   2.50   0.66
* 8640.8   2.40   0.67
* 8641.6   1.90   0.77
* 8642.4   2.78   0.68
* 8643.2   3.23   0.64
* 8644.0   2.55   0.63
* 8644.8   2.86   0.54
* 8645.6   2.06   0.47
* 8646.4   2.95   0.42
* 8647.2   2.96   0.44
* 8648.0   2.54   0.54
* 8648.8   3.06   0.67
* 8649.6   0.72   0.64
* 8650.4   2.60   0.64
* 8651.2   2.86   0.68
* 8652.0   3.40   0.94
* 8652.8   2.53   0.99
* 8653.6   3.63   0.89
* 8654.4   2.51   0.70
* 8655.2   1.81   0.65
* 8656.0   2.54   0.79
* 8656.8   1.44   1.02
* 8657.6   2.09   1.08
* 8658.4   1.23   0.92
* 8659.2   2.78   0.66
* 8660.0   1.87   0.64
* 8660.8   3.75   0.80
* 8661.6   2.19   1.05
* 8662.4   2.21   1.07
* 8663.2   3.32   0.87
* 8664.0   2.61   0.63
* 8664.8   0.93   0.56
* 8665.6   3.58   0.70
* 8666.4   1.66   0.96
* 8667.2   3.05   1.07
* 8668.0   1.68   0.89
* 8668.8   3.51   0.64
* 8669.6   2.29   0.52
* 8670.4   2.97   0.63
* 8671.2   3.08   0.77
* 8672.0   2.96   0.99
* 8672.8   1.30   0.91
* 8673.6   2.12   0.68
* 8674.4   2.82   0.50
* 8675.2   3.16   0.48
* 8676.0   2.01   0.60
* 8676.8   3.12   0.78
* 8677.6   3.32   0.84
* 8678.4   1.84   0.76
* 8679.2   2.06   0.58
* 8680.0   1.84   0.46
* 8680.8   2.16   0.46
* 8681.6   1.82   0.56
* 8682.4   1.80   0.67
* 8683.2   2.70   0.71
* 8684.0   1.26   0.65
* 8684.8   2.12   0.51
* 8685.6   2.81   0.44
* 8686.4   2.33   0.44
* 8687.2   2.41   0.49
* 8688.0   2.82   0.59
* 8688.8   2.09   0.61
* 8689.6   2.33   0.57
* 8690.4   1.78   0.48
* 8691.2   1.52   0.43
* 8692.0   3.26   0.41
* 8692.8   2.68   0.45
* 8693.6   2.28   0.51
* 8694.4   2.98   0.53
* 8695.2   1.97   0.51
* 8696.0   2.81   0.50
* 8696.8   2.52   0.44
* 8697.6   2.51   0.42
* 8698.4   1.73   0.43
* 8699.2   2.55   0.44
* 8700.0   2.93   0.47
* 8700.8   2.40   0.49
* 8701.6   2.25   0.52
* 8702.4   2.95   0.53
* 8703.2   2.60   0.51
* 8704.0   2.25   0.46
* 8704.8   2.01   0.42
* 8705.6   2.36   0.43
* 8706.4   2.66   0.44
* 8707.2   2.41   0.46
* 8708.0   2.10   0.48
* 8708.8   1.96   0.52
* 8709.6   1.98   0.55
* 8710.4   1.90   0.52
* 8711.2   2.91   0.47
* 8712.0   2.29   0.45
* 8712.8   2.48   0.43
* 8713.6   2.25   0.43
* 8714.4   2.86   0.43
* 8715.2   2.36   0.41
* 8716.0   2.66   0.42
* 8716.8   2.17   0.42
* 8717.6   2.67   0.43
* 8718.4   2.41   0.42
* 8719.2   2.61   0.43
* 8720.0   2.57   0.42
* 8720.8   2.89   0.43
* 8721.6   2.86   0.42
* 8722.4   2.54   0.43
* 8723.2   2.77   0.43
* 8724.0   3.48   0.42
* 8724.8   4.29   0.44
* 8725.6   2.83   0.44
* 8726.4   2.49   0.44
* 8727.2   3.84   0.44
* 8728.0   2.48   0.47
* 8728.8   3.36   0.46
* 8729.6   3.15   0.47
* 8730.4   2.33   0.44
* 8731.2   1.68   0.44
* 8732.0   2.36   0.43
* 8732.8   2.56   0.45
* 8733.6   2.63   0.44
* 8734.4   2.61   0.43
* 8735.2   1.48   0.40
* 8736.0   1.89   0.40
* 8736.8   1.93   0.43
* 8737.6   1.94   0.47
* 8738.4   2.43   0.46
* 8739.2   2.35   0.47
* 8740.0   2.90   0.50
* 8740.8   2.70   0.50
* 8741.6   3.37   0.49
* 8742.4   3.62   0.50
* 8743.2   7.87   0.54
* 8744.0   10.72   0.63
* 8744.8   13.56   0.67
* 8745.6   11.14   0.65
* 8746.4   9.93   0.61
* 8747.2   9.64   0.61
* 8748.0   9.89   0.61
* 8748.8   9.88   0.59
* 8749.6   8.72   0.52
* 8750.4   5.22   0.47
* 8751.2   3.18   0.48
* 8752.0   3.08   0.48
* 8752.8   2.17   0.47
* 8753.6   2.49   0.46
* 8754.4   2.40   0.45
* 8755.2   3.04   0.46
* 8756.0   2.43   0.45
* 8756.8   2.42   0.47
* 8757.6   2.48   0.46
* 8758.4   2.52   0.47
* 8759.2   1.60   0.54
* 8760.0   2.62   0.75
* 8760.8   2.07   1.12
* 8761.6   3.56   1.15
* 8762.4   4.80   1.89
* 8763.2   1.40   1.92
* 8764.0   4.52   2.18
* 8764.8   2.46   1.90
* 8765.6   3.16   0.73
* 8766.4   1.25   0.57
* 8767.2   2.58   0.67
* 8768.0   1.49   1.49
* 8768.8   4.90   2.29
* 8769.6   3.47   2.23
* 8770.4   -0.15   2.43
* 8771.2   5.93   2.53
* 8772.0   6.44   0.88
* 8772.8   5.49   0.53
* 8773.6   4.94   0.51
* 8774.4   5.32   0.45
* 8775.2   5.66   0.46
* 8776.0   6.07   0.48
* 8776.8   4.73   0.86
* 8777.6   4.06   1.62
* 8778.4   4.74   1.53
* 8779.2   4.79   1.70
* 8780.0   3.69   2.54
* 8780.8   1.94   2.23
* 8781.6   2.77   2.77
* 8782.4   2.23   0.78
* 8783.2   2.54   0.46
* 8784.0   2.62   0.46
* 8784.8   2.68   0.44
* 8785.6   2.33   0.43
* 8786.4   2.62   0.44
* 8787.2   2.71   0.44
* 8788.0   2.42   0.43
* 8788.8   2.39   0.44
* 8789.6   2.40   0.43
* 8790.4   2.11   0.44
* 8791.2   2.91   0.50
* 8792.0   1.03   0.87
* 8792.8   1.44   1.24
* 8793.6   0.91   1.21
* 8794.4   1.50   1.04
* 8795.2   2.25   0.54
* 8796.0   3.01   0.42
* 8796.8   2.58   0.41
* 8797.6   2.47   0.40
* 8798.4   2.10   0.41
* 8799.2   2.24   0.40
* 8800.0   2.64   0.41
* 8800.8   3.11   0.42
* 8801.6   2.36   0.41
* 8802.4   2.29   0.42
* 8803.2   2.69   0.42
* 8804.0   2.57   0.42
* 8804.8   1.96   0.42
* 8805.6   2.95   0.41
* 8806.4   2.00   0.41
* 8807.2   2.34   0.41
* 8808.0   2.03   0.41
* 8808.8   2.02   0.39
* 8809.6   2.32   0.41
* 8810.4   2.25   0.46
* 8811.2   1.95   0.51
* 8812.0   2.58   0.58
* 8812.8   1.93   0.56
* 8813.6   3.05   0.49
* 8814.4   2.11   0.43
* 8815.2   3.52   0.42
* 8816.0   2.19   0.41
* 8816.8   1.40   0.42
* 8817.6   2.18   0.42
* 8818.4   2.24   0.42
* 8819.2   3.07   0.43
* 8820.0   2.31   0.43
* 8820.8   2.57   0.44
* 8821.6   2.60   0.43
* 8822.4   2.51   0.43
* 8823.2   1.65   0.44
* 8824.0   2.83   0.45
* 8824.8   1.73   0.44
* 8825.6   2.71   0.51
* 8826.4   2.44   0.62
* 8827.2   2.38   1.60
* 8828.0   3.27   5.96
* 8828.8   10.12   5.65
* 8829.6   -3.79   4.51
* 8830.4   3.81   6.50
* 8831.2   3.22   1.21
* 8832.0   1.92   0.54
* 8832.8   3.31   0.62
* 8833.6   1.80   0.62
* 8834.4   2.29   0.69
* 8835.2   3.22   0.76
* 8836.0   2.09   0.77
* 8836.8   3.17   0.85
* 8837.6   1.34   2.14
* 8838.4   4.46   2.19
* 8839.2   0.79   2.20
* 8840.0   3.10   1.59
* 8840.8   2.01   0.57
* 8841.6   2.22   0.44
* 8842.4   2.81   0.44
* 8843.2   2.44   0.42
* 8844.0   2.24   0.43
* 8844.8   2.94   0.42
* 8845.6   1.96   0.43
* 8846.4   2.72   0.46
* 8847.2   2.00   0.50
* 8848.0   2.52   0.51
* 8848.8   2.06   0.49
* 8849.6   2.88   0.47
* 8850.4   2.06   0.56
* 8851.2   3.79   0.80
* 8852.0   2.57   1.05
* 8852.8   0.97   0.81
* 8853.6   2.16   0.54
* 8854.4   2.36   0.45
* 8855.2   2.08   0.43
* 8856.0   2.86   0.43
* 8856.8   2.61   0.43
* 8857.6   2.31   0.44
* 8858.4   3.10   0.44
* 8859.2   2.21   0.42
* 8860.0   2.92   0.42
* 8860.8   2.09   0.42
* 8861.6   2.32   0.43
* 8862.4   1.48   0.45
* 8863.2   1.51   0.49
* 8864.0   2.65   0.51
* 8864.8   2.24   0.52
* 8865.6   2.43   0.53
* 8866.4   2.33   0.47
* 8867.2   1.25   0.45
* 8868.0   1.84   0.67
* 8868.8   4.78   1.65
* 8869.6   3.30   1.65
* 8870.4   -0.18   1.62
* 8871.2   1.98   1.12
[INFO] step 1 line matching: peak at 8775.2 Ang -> [N II]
